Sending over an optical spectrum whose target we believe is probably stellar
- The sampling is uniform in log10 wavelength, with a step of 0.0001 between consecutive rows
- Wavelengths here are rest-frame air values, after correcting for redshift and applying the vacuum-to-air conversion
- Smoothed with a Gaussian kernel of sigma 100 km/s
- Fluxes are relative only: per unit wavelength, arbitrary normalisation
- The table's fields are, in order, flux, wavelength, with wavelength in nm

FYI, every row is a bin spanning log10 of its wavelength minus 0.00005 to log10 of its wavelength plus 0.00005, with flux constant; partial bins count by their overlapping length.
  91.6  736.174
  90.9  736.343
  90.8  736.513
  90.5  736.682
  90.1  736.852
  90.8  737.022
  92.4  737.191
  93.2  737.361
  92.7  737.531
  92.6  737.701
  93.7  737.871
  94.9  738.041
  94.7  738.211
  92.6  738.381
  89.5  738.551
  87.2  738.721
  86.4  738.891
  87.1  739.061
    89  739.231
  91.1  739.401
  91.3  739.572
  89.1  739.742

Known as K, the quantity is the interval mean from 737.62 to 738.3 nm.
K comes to 93.9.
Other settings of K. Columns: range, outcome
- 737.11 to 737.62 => 92.7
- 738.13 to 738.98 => 90.1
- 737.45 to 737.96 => 93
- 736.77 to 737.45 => 91.6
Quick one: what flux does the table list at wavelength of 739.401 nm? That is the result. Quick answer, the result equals 91.1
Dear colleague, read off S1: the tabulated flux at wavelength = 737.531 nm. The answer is 92.7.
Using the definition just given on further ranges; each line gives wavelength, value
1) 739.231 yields 89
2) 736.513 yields 90.8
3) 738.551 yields 89.5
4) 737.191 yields 92.4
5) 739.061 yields 87.1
